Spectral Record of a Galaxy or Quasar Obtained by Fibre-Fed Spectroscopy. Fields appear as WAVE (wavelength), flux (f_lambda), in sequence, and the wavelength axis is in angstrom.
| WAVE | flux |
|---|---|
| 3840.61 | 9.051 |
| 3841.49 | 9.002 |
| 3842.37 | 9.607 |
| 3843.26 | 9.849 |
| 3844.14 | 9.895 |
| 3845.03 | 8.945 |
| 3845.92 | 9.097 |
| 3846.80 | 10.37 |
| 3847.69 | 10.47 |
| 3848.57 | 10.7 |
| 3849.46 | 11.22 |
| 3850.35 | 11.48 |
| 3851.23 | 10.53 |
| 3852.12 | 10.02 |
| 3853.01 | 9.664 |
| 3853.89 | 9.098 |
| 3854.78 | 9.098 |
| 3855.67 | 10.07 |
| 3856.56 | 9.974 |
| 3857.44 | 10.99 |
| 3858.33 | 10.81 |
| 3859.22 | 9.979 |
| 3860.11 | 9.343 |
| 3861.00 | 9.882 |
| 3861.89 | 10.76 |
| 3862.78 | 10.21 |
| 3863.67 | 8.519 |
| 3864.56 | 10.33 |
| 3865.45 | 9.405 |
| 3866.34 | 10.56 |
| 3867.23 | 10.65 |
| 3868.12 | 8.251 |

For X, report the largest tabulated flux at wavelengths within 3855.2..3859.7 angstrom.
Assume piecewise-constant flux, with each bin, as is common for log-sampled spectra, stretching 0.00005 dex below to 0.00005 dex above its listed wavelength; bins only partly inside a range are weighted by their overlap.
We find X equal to 10.99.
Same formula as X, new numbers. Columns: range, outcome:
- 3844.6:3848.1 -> 10.47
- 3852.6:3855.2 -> 9.664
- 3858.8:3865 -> 10.76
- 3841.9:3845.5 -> 9.895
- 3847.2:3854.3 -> 11.48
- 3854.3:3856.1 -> 10.07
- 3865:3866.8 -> 10.56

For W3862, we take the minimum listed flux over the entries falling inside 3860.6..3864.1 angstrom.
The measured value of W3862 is 8.519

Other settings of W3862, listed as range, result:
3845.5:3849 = 9.097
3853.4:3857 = 9.098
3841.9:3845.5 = 8.945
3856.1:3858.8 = 9.974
